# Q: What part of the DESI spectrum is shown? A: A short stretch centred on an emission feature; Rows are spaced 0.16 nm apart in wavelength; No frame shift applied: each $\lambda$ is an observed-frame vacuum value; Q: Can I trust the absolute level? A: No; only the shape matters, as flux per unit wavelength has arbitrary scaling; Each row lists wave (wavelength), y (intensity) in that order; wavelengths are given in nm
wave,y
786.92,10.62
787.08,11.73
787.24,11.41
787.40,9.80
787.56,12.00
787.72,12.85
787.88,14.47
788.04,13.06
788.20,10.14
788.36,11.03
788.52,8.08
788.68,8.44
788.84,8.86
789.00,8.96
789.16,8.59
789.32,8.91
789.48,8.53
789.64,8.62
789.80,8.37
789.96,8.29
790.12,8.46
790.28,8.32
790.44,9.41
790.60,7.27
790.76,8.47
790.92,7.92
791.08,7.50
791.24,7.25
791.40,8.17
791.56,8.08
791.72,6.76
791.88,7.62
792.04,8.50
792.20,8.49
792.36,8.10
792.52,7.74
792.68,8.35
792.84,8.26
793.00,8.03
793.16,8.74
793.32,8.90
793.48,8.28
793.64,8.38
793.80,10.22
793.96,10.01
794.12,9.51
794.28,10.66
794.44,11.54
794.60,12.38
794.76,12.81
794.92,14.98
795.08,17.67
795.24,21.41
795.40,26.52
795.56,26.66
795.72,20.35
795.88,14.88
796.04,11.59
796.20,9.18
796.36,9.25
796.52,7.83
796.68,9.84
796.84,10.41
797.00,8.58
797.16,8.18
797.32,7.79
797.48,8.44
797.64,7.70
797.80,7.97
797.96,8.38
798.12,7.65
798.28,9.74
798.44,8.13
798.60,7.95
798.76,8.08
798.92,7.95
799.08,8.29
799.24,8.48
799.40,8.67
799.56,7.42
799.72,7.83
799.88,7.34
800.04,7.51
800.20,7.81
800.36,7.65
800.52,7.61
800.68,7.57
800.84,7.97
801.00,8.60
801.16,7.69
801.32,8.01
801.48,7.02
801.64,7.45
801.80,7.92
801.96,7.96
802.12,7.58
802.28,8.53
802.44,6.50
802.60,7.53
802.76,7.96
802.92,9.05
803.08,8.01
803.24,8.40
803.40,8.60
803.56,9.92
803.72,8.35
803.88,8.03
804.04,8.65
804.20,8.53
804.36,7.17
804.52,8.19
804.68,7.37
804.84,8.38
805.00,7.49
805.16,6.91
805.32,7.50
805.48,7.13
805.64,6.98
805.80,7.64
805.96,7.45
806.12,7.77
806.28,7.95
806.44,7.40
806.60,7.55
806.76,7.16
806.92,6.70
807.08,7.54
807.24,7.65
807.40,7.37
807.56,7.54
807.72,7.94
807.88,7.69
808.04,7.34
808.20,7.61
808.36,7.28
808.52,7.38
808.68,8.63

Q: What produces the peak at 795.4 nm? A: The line [O III] 5007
